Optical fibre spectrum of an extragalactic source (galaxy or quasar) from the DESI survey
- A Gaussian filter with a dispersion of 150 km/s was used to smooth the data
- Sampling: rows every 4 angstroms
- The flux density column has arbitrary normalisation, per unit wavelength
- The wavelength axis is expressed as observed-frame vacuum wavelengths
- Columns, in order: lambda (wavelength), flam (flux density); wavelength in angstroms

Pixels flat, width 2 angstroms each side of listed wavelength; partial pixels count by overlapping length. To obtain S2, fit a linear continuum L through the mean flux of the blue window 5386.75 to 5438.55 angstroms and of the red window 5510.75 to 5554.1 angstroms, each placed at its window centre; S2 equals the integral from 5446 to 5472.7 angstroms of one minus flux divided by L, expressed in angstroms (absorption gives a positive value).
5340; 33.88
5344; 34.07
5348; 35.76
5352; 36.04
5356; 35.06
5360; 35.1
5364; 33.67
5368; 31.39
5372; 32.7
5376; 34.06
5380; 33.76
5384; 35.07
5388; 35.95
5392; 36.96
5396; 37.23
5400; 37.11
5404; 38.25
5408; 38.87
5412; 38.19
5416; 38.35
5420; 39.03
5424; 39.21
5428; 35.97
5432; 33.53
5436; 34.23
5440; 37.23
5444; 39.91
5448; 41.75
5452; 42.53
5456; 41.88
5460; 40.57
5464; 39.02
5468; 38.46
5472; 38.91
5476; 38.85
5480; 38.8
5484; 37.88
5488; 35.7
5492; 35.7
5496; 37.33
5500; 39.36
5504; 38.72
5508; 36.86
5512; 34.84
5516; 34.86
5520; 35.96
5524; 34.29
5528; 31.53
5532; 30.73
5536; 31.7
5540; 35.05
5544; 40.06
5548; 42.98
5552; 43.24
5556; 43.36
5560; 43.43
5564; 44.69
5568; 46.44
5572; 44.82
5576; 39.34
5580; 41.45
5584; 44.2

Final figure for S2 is -2.8 angstroms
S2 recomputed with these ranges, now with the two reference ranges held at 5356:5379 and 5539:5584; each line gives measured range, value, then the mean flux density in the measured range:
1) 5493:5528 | 3.4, 36.2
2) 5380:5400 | -0.9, 36.1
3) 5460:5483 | -0.3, 38.9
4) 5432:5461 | -1.6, 39.3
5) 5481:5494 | 0.8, 36.6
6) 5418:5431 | -0.6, 37.7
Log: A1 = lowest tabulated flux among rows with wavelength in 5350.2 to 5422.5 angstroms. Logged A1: 31.39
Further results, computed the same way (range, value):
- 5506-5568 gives 30.73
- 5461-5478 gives 38.46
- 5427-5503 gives 33.53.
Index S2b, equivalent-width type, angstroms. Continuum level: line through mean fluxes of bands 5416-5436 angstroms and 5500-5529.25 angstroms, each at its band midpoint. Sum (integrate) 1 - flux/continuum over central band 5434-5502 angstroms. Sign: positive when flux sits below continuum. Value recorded -4.6 angstroms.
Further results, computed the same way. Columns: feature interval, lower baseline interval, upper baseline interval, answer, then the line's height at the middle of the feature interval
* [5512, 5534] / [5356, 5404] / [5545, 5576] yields 4.3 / 41.9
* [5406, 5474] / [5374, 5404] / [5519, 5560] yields -4.4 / 36.4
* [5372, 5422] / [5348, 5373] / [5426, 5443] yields -2.7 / 34.8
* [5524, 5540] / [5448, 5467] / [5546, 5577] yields 4.0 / 42.9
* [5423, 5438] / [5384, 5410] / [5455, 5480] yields 1.1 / 38.3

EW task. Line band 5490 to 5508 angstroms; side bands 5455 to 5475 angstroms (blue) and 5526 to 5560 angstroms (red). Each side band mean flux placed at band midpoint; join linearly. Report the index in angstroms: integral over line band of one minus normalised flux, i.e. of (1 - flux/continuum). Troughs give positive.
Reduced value 0.5 angstroms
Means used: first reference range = 39.6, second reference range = 37.7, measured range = 37.7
